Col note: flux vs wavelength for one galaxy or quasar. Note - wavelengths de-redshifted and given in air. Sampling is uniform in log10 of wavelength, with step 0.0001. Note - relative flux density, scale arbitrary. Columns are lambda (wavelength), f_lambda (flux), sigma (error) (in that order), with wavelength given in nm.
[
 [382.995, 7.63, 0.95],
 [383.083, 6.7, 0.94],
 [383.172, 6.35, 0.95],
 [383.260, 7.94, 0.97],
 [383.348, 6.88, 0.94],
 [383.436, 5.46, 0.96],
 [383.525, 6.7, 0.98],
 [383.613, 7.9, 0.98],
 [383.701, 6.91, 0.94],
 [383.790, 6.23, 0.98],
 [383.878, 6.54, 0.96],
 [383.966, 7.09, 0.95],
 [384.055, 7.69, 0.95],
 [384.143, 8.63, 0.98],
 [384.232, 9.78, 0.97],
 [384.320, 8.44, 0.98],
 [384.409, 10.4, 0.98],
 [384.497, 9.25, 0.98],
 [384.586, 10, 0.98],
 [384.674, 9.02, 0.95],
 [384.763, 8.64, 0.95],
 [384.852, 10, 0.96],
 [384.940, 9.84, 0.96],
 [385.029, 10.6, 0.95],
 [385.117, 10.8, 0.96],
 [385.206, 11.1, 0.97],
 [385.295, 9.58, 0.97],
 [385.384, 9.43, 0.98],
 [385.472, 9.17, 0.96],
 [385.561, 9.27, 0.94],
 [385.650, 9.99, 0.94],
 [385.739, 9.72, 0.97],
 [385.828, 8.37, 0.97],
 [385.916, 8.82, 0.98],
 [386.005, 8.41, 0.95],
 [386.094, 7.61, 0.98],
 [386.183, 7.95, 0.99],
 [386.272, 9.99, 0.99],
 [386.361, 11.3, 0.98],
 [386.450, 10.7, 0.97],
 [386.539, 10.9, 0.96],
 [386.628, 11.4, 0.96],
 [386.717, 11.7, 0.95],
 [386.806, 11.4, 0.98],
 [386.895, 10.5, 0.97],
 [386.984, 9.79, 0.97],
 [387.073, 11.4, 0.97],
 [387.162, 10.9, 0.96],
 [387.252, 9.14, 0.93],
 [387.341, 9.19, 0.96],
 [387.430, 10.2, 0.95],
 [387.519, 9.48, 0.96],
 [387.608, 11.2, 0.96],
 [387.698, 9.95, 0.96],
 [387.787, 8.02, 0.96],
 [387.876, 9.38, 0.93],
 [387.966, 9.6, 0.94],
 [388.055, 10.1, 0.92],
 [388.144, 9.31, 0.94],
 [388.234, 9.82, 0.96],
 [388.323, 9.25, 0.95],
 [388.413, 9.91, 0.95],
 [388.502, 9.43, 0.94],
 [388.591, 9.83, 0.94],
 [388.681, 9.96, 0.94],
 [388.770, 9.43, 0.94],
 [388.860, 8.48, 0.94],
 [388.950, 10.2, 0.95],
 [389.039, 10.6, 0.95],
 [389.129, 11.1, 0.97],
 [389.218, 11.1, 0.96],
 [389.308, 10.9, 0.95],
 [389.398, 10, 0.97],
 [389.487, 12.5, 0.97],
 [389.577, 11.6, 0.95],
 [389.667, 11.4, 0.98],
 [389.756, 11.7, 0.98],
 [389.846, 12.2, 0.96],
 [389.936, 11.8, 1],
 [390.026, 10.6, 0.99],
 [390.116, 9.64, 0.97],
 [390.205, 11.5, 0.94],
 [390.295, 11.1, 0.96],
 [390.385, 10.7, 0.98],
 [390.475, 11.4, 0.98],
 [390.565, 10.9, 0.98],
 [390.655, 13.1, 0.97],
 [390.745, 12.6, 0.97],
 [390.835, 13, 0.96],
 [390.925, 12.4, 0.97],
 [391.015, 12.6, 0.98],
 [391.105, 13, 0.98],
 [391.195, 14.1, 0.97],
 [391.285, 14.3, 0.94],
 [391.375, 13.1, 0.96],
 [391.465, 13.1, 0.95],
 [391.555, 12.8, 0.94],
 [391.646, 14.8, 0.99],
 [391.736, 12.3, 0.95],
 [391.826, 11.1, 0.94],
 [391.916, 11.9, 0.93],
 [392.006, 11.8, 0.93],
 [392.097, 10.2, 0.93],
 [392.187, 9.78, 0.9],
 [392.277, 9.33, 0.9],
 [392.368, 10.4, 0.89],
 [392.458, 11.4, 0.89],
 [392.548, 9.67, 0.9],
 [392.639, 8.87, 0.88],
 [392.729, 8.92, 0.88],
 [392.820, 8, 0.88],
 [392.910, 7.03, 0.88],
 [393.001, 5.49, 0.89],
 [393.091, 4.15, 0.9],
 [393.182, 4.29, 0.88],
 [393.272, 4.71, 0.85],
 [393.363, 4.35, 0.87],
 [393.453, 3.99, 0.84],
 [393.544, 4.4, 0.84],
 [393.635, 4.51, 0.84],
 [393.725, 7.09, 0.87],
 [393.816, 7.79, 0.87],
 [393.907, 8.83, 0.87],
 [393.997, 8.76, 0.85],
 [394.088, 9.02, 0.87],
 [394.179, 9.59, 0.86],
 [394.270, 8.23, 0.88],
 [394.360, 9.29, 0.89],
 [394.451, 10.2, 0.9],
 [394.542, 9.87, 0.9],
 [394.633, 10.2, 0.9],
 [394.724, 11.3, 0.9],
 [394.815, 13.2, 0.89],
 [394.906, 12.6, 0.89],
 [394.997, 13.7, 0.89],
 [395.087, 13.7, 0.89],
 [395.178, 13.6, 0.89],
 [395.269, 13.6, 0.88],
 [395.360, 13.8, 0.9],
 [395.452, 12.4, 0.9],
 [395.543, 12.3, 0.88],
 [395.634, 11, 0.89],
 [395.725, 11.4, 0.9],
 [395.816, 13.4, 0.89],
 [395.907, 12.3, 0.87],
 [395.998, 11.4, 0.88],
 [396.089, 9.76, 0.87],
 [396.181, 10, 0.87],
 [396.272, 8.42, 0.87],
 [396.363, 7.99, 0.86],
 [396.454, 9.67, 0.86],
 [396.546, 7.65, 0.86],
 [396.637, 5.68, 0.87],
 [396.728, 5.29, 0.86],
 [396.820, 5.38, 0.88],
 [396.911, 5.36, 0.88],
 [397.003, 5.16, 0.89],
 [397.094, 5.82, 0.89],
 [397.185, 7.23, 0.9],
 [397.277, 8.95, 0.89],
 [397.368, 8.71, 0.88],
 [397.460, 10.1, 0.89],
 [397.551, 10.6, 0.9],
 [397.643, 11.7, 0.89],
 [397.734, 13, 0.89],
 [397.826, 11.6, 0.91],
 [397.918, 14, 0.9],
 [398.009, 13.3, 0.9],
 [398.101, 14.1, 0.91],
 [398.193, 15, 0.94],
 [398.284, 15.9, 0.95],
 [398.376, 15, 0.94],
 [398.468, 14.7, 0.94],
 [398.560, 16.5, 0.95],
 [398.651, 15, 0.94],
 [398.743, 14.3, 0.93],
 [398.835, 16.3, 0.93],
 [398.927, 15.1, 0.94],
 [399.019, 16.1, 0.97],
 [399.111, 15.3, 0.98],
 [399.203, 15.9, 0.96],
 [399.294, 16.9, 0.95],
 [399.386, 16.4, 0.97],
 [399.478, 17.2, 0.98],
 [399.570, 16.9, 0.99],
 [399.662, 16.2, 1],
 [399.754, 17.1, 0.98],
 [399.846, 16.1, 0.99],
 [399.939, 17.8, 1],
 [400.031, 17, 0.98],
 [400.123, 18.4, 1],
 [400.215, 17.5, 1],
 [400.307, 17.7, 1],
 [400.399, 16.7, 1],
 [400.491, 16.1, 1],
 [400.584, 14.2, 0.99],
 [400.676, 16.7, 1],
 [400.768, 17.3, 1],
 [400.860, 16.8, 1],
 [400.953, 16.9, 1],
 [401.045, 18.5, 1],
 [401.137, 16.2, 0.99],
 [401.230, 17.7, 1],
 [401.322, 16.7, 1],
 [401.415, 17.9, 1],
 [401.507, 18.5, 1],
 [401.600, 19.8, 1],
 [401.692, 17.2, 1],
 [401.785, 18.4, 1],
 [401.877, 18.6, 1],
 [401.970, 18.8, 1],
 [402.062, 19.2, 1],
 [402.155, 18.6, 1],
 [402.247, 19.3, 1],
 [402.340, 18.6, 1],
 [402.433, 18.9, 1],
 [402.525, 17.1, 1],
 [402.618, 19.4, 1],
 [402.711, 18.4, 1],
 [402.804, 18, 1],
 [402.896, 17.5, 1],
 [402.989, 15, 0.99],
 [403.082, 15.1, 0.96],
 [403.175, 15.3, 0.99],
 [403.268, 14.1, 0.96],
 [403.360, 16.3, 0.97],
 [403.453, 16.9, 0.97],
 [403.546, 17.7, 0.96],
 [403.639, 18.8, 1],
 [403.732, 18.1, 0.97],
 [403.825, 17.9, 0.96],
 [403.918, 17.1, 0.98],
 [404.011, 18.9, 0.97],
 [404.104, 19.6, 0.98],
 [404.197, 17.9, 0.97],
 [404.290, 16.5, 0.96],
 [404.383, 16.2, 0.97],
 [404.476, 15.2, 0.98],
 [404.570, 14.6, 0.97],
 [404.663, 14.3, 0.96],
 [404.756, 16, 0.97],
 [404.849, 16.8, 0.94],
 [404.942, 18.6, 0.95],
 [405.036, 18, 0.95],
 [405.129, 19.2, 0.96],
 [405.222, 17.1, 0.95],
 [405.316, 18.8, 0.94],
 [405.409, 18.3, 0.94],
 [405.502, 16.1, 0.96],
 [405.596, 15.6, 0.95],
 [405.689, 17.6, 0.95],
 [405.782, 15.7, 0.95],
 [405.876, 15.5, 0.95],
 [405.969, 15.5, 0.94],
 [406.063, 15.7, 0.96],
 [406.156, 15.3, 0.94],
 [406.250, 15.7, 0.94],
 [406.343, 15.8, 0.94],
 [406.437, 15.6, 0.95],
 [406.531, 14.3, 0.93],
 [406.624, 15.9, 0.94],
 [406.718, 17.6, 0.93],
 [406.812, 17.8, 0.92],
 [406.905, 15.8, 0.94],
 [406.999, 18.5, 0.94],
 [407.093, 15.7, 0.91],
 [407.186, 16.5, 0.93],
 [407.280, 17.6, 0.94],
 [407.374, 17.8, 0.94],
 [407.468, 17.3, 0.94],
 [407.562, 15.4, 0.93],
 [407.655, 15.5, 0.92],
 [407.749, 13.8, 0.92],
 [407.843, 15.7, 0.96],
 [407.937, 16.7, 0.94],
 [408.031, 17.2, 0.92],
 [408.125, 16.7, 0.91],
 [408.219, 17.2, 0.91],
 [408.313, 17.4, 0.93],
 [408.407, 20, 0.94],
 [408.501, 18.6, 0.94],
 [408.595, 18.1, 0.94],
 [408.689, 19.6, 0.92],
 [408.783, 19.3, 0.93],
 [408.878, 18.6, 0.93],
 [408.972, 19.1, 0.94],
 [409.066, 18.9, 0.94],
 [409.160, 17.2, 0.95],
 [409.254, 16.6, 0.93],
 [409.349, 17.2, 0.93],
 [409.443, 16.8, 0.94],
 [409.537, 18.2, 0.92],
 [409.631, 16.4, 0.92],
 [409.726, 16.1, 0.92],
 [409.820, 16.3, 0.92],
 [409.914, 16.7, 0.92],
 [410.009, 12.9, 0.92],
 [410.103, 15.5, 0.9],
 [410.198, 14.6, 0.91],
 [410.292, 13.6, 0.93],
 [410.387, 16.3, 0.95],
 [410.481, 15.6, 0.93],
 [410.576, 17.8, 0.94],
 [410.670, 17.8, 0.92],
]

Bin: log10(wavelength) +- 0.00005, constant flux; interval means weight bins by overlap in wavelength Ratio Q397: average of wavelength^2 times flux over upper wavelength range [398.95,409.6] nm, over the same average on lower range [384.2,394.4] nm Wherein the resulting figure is 1.86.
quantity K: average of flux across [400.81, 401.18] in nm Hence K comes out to 17.1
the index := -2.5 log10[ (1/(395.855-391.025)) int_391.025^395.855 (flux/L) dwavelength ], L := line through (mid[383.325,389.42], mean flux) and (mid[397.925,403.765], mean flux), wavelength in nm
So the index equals 0.27 mag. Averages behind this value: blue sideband 9.46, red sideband 16.9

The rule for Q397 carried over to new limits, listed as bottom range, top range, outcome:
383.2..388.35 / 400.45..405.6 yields 2.04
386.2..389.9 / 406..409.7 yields 1.81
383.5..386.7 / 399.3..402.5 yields 2.07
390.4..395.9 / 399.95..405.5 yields 1.76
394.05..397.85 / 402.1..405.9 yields 1.78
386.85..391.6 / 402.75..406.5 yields 1.65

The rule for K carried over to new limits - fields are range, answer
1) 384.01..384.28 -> 8.69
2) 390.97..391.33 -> 13.5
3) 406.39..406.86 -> 16.2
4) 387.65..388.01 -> 9.23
